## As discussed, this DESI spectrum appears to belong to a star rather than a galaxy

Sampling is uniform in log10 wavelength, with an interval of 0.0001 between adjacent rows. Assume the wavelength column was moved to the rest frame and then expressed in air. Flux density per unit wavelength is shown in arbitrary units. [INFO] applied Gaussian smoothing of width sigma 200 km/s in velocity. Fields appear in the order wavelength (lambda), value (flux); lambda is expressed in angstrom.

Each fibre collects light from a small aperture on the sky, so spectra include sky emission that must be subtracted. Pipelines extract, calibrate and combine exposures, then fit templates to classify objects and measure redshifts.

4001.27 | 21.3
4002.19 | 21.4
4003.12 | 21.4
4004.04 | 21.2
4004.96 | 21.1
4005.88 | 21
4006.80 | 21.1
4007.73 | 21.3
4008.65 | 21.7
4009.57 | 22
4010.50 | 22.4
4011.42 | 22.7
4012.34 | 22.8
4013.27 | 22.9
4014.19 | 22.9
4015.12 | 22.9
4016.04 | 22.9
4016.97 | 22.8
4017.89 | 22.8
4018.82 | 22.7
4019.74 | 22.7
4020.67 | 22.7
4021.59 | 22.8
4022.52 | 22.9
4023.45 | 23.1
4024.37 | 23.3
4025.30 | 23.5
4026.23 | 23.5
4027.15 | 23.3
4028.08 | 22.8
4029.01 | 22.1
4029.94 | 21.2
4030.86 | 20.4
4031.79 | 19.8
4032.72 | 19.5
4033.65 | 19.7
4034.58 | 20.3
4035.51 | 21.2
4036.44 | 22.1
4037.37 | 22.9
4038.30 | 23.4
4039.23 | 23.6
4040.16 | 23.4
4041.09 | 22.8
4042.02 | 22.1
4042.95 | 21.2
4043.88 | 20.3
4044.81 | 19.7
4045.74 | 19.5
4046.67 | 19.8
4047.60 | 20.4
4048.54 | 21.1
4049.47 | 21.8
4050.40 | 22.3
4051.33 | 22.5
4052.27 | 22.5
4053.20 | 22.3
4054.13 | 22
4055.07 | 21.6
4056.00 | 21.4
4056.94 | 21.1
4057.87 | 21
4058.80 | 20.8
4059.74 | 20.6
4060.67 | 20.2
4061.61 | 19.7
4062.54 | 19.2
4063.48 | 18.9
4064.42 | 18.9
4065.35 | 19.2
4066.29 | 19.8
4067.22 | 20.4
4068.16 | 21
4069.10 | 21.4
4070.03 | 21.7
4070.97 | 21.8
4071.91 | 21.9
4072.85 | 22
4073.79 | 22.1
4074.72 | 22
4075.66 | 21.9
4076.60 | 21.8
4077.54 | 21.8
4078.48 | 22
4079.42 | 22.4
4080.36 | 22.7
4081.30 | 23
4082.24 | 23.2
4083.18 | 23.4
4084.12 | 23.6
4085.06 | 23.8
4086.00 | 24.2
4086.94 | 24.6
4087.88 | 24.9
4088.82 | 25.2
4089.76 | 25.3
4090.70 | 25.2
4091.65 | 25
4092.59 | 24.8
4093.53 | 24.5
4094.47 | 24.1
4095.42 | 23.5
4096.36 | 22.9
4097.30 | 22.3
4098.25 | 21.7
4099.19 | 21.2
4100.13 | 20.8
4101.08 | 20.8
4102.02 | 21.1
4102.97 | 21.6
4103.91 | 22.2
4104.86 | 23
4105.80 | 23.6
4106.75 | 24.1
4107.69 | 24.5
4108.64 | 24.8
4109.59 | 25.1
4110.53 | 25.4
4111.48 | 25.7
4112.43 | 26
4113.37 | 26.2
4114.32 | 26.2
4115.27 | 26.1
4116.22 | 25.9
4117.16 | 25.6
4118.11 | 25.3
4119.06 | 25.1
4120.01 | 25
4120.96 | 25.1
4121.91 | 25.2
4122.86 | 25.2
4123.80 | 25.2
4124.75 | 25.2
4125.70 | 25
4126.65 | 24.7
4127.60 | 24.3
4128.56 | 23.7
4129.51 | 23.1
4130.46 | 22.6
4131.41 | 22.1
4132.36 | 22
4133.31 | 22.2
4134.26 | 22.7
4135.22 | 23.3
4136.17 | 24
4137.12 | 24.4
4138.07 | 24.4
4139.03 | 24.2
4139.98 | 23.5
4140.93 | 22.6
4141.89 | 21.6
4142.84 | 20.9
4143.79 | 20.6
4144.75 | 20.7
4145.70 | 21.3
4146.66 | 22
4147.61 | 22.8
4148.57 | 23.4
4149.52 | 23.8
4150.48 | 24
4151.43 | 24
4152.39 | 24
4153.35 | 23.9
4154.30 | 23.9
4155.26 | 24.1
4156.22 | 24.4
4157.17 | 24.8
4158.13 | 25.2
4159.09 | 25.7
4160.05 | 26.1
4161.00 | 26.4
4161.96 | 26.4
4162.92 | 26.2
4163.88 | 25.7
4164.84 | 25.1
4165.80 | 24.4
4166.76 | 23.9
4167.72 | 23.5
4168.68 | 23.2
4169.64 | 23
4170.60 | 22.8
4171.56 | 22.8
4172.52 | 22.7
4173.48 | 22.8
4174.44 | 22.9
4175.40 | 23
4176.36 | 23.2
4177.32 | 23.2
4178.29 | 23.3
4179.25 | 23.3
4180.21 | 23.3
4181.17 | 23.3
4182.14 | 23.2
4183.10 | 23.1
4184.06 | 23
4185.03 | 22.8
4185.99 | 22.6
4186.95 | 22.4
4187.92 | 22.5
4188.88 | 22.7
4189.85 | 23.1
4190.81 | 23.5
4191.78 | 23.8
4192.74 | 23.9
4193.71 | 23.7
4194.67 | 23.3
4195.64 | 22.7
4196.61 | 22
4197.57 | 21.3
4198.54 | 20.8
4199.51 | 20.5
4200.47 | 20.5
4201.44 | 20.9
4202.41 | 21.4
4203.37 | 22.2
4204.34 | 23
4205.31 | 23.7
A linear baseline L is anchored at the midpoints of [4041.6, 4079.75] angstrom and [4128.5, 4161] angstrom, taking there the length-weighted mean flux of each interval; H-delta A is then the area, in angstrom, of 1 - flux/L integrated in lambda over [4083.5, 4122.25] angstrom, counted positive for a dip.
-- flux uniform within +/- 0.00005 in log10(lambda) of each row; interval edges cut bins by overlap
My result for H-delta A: -3.41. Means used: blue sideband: 21.1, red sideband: 23.3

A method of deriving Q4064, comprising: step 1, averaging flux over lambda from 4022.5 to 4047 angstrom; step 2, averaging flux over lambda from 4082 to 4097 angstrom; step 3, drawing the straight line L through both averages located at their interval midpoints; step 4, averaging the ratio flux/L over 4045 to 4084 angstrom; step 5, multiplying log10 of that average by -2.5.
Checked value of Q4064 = 0.09 mag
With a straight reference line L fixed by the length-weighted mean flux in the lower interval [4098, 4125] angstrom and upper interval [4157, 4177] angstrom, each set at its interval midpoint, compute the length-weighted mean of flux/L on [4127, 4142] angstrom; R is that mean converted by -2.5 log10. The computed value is 0.05 mag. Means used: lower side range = 24.3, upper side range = 24.3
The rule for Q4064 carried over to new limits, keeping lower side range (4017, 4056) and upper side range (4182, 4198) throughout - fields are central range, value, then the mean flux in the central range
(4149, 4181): -0.062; 24.1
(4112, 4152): -0.061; 23.8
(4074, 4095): -0.065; 23.6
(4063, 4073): 0.078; 20.6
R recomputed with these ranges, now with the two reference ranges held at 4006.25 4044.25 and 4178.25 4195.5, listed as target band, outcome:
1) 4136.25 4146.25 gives 0.02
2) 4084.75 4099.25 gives -0.07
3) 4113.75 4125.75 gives -0.12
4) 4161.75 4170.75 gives -0.06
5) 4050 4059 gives 0.03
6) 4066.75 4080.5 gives 0.04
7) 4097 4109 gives 0.01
